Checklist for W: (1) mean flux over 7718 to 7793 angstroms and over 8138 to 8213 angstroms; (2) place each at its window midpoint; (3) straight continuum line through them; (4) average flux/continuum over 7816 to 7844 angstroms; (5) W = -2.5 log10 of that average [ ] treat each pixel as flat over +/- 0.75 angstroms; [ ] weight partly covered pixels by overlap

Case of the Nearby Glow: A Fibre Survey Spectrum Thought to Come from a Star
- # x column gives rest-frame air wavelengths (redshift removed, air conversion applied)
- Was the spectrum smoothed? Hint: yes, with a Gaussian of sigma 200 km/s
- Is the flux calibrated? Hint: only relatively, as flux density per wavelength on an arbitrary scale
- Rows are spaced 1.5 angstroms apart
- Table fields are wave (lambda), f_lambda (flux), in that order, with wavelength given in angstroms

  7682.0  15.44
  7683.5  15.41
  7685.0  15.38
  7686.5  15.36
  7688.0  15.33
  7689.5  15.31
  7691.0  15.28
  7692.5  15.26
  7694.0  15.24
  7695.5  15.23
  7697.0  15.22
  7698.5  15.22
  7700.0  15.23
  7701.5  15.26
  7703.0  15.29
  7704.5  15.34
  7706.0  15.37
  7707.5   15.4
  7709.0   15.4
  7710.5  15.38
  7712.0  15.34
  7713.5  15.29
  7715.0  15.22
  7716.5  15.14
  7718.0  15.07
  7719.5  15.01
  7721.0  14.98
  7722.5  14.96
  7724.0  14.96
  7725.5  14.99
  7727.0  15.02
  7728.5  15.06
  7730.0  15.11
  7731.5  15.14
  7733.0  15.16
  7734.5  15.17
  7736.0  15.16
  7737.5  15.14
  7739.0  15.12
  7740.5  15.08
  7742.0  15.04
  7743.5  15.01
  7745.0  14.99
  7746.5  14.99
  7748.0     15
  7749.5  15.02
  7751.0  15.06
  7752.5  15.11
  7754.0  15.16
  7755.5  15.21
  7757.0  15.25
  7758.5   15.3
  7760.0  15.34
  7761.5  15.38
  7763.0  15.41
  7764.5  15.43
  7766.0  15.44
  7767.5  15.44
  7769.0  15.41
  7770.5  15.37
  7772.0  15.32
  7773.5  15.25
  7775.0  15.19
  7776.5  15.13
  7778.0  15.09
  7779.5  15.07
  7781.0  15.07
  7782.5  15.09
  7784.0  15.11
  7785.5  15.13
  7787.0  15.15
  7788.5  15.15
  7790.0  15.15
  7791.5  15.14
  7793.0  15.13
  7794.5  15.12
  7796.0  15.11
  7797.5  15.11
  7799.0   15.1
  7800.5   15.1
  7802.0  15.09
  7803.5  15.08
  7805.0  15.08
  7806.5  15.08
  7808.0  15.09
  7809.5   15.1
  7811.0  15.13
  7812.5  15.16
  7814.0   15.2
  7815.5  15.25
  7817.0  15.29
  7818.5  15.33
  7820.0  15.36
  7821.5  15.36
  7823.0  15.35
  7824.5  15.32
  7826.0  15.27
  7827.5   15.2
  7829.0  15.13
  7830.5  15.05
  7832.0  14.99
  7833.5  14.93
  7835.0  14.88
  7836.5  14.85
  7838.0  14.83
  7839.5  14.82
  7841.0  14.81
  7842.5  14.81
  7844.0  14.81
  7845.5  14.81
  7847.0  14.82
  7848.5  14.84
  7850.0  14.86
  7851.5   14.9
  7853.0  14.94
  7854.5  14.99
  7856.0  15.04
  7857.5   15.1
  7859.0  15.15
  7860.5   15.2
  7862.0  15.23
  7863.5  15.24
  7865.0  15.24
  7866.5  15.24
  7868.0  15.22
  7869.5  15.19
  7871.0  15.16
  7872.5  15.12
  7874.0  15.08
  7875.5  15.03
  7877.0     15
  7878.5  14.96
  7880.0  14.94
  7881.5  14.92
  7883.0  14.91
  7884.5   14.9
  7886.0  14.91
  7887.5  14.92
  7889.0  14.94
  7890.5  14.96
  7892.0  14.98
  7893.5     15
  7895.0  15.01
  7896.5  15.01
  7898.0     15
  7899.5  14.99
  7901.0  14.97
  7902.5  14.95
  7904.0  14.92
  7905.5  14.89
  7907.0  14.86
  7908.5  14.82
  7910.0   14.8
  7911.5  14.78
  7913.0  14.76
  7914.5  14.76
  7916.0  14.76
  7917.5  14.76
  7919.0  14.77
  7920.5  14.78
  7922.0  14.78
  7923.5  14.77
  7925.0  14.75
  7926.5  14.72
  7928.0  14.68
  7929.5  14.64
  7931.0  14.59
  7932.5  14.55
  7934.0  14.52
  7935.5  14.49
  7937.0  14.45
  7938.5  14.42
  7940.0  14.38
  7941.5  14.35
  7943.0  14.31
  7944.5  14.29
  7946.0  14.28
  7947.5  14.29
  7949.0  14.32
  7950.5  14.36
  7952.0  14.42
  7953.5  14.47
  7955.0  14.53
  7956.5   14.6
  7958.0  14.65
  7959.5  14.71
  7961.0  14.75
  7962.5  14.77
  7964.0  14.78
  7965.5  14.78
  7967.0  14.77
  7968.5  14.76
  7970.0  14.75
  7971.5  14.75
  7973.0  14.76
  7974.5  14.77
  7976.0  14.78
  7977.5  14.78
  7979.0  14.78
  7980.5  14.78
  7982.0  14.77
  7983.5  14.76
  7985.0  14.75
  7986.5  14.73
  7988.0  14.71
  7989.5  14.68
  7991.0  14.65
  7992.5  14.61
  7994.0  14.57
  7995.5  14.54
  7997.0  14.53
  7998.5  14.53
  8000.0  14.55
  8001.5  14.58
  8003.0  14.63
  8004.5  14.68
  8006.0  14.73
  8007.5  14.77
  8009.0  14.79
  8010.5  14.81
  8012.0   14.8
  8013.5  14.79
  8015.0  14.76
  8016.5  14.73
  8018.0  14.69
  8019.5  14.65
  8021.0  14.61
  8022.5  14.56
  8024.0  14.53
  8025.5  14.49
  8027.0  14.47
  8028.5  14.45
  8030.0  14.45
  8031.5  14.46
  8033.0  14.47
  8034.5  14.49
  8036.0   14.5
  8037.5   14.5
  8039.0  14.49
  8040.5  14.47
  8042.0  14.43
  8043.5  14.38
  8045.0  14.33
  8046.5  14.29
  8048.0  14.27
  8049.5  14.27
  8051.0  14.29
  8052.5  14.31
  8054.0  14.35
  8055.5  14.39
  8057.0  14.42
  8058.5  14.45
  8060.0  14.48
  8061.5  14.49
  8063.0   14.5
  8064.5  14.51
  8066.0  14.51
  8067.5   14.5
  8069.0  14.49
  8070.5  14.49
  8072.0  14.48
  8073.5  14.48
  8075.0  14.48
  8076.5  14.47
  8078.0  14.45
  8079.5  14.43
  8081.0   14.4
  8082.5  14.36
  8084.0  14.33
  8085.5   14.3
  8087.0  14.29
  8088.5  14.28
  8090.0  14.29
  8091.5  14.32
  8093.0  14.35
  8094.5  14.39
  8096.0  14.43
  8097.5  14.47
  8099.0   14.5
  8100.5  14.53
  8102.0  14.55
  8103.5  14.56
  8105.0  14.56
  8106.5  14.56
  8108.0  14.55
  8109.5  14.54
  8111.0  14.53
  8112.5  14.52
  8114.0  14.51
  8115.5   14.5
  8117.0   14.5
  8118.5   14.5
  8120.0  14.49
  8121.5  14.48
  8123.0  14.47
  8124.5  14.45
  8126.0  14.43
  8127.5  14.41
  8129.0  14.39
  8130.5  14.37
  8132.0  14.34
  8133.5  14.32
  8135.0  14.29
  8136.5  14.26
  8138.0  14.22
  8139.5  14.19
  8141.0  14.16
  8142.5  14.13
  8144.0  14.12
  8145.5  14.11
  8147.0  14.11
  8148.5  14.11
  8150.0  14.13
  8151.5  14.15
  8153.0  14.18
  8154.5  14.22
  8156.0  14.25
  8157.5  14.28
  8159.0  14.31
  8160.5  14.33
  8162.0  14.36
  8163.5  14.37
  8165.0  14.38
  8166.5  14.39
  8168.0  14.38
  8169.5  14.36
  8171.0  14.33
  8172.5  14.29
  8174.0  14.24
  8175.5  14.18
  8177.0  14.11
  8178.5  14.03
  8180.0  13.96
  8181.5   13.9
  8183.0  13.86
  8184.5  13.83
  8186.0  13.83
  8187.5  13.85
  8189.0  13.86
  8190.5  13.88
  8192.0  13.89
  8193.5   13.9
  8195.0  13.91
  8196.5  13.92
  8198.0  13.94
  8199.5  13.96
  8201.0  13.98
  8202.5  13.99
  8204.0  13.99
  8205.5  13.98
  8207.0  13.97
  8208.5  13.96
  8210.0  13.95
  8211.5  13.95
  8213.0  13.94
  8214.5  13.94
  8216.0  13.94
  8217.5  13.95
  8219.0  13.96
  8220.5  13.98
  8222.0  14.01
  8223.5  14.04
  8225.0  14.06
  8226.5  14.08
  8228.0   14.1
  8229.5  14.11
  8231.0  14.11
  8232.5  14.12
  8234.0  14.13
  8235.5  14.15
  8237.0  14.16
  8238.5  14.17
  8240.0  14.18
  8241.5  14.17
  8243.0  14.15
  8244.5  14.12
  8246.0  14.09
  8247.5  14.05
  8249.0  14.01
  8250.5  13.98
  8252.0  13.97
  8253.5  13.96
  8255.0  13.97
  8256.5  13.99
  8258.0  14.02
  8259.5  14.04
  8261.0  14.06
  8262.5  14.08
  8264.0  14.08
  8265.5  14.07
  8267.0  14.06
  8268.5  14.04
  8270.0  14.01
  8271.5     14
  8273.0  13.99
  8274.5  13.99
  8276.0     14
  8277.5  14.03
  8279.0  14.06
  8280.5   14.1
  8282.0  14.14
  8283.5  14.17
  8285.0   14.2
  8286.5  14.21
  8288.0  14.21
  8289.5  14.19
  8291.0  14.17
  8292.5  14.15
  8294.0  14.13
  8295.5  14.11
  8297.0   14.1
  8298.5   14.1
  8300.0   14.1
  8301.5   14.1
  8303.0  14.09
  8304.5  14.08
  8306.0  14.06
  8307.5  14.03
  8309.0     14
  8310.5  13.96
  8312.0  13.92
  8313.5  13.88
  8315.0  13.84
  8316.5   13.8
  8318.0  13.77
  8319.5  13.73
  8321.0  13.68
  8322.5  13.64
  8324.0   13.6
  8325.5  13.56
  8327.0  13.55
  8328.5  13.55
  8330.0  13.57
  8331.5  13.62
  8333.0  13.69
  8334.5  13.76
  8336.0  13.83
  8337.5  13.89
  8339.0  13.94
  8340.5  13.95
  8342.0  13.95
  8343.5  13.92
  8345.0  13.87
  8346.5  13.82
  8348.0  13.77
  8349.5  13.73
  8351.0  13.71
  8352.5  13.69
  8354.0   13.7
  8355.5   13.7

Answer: -0.01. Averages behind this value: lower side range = 15.2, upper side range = 14.1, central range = 15.1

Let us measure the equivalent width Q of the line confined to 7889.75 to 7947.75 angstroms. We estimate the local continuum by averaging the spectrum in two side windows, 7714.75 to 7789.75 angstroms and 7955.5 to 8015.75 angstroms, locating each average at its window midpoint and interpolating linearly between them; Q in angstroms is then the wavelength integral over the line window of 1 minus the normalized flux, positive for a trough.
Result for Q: 0.5 angstroms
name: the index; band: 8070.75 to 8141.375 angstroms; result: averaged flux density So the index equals 14.4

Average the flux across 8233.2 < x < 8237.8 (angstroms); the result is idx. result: 14.1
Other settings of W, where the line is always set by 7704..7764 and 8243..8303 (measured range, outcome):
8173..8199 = 0.02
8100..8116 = -0.01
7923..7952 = 0.02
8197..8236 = 0.01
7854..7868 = -0.02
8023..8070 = 0.01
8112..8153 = 0.00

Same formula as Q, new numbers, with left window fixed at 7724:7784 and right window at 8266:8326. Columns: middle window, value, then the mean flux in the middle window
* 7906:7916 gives 0.0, 14.8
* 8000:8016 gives -0.1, 14.7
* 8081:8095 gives 0.1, 14.3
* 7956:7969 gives 0.0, 14.7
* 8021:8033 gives 0.1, 14.5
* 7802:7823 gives -0.2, 15.2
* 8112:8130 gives -0.1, 14.5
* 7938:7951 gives 0.4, 14.3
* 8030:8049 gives 0.2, 14.4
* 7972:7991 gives -0.1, 14.8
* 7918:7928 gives 0.0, 14.8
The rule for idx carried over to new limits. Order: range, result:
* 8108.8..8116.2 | 14.5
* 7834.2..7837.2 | 14.9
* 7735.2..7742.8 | 15.1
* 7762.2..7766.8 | 15.4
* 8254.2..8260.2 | 14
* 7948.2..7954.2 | 14.4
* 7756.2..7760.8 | 15.3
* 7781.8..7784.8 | 15.1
